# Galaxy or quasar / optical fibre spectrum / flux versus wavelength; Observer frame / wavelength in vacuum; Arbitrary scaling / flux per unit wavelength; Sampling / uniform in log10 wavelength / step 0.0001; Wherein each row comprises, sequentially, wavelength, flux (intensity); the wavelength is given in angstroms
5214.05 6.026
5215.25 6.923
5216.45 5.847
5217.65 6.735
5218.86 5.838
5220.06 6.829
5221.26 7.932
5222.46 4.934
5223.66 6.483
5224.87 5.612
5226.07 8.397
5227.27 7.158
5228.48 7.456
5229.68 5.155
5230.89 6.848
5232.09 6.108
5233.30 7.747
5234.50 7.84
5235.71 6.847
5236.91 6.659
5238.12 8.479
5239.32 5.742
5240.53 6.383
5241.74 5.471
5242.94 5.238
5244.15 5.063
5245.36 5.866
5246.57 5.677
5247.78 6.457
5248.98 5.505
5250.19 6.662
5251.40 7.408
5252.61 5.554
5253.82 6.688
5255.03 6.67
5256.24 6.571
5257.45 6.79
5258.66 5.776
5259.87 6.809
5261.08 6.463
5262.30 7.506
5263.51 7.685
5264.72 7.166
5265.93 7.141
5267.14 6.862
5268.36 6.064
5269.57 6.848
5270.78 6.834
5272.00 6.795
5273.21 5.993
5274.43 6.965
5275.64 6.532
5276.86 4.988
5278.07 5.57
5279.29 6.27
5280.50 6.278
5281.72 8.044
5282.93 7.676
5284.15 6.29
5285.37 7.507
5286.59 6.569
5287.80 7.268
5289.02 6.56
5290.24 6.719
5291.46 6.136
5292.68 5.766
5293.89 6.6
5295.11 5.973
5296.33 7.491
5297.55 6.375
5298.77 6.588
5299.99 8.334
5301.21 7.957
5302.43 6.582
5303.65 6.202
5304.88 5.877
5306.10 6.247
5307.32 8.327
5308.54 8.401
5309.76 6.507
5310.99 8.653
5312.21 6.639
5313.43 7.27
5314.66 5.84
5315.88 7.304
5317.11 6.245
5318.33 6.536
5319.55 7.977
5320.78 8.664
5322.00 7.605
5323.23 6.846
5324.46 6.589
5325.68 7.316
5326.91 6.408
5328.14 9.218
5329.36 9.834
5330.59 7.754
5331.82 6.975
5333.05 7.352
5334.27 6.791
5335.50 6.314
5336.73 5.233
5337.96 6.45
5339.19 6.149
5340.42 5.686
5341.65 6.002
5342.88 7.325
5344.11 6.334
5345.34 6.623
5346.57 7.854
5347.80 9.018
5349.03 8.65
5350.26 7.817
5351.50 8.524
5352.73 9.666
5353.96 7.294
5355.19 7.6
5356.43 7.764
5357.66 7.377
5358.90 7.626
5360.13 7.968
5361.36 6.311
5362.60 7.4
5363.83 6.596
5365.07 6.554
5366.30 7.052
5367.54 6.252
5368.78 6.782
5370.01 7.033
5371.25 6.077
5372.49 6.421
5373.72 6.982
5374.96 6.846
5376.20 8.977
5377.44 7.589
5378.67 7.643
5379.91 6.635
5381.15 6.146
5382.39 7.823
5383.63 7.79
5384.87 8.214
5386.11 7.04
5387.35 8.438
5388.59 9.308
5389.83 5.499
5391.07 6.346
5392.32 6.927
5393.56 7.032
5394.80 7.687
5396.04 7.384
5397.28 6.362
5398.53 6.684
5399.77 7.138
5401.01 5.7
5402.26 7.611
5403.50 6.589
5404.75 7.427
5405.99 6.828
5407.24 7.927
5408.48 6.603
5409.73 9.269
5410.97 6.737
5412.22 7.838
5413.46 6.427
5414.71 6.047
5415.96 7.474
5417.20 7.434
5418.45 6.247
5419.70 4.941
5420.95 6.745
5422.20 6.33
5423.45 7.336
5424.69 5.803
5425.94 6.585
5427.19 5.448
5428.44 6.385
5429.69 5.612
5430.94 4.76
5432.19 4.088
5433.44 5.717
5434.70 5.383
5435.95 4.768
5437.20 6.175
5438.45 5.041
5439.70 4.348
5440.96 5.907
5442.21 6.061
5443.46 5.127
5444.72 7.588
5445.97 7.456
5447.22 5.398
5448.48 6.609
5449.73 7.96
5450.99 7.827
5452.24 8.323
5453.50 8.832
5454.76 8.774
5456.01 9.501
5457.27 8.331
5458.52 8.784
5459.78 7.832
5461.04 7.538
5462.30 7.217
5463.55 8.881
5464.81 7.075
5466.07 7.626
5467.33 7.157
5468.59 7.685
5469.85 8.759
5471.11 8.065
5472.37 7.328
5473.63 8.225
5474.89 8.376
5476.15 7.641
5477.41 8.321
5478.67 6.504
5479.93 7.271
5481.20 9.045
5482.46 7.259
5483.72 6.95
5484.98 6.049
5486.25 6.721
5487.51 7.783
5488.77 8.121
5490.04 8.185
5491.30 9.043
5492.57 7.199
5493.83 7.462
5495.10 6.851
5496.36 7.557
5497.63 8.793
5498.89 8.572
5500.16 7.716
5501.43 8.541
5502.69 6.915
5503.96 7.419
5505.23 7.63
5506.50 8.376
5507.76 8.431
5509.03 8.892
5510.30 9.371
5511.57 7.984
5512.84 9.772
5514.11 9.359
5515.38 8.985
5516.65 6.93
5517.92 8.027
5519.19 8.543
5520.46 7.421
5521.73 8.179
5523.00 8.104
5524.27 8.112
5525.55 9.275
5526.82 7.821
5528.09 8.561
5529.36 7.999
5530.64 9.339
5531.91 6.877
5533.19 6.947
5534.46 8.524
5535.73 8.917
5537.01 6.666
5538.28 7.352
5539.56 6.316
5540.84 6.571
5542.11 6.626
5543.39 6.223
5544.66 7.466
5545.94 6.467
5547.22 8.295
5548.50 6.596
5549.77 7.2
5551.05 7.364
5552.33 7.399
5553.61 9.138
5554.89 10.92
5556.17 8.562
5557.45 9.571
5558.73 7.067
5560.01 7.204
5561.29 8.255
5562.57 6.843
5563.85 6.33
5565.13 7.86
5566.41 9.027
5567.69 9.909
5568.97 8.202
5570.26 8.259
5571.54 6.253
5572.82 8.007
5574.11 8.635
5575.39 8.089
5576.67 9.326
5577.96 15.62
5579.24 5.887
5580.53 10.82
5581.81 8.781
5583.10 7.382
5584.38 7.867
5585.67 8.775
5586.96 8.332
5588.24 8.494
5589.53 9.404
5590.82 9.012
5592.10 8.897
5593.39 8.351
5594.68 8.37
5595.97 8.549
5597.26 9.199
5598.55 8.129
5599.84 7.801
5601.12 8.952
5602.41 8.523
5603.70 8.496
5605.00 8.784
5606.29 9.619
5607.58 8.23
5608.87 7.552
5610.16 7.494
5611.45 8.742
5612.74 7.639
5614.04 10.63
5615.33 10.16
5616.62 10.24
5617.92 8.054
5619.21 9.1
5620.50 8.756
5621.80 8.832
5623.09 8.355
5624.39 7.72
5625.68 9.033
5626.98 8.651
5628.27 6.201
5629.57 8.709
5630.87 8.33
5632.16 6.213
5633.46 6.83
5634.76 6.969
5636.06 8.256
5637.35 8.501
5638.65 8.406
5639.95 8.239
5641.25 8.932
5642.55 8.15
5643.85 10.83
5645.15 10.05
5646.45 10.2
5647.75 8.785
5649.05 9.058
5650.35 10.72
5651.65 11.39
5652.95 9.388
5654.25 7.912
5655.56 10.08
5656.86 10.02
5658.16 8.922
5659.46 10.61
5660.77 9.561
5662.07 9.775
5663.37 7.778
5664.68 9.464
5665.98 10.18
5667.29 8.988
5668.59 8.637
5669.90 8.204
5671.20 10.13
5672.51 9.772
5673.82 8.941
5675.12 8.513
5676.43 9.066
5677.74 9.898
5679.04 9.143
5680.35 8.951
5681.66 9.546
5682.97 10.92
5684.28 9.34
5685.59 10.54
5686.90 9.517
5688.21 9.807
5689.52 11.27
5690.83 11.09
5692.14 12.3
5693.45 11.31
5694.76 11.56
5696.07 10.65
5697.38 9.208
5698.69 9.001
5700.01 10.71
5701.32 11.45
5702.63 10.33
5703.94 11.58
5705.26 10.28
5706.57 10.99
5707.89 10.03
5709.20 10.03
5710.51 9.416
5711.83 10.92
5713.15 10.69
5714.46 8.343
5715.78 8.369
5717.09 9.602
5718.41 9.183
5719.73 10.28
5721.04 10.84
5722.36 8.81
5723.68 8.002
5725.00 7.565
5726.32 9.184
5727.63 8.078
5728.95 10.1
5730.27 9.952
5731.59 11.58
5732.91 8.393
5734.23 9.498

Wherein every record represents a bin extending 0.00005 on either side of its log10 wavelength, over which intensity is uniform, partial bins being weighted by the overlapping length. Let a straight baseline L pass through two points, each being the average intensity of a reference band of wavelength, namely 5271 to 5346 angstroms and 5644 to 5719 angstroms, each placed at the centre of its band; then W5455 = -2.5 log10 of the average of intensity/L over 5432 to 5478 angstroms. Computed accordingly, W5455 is 0.12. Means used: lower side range 6.87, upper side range 9.87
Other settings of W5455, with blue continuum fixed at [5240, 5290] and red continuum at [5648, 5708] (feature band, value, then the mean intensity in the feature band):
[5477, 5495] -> 0.109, 7.53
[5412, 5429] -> 0.200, 6.47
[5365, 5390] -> 0.029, 7.24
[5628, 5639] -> 0.244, 7.63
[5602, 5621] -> 0.067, 8.8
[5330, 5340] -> 0.075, 6.6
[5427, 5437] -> 0.431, 5.3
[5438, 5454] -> 0.201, 6.65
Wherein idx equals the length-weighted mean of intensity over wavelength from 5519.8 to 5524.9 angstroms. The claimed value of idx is 7.97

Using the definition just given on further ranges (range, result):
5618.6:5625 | 8.55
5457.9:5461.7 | 8.03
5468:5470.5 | 8.23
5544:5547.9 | 7.39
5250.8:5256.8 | 6.58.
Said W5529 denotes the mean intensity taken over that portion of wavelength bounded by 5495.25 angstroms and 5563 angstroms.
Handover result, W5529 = 7.96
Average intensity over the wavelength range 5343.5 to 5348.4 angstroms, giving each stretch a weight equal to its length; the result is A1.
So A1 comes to 7.46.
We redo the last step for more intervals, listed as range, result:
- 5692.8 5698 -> 10.7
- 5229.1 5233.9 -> 6.47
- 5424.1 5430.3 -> 5.97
